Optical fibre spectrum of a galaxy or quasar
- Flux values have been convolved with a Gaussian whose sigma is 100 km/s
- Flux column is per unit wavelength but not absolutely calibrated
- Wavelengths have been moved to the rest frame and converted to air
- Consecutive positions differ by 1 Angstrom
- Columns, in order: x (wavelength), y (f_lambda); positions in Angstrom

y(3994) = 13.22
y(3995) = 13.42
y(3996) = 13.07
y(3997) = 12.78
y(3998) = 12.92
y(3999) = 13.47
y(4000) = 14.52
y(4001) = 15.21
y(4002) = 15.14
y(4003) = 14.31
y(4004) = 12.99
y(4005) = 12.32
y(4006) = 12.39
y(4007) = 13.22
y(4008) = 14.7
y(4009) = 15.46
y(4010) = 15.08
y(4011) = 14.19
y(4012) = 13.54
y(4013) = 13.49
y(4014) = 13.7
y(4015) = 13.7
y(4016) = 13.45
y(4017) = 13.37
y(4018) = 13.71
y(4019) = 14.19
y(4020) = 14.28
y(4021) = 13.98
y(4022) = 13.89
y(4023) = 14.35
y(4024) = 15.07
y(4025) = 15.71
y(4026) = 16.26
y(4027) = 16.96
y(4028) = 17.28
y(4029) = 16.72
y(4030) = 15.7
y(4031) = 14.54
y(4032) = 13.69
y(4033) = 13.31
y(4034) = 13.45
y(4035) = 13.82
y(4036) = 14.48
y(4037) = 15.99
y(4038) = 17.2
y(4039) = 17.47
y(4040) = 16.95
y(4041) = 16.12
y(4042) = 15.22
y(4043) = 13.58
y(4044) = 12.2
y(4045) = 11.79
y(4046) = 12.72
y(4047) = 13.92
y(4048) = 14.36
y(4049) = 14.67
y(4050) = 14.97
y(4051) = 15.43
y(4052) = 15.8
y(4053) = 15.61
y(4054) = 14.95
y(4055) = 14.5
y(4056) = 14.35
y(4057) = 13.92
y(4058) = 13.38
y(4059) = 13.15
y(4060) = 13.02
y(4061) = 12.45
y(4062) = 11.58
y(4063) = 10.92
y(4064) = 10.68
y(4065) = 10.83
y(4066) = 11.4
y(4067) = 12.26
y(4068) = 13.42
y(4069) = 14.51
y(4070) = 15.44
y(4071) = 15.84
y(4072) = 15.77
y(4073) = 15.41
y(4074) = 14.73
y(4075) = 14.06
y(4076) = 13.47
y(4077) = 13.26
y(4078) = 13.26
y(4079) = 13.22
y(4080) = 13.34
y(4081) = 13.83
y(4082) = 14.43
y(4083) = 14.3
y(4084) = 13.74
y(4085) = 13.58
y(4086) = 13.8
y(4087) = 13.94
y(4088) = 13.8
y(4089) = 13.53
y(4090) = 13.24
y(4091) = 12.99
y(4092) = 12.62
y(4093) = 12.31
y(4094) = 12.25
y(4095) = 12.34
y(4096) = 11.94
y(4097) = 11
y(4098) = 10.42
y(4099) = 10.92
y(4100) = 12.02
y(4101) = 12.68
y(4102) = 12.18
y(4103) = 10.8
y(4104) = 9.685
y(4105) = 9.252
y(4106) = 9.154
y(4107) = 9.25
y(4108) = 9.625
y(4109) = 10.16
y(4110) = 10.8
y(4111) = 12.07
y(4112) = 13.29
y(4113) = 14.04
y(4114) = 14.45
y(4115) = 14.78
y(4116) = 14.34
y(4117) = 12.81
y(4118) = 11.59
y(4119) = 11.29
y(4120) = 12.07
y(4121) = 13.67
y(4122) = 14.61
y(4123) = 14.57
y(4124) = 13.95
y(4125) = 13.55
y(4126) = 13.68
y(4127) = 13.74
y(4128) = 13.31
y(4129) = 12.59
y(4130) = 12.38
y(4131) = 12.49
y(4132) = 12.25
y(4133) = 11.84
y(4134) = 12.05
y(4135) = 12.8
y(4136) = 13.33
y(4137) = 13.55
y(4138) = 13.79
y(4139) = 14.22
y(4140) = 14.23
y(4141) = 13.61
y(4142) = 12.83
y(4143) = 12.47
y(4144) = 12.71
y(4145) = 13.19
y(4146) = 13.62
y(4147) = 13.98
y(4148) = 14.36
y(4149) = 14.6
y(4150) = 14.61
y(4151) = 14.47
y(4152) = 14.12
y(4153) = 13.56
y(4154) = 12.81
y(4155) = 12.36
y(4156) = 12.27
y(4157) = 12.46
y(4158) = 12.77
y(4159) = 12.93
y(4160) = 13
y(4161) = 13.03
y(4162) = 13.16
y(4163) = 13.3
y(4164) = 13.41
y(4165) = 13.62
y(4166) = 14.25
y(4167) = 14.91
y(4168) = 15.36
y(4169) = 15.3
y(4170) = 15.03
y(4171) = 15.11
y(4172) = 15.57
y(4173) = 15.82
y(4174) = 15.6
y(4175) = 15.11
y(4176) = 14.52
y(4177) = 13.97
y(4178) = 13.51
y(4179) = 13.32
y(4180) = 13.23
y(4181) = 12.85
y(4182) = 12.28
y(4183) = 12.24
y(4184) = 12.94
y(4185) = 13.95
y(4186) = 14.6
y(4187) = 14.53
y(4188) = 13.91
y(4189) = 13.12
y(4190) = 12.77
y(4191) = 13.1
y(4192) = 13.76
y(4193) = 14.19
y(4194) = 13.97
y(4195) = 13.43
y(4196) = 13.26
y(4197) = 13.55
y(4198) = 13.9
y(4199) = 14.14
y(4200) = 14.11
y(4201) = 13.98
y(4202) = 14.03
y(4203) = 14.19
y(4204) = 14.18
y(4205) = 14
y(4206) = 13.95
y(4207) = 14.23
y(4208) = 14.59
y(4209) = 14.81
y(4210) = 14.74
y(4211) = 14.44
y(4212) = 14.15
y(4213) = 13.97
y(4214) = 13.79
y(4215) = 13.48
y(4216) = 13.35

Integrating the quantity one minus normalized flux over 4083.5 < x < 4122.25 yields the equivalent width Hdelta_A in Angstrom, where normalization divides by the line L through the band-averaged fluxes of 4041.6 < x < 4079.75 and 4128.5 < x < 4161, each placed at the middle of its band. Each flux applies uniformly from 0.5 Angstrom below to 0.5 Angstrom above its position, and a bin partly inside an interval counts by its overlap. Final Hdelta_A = 3.5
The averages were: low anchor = 13.7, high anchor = 13.2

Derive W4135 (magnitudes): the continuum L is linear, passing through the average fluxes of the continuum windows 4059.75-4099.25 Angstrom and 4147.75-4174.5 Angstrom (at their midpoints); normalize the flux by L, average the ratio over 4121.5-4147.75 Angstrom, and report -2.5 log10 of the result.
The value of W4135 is 0.033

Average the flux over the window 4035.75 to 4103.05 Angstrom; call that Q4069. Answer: 13.6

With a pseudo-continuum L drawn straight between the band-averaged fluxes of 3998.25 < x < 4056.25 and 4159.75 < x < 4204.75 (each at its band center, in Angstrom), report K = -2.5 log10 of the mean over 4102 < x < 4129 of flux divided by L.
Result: 0.15 mag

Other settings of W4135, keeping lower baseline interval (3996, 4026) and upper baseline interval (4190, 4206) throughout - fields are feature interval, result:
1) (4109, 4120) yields 0.09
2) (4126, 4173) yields 0.03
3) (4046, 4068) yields 0.04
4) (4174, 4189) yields 0.01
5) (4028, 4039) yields -0.09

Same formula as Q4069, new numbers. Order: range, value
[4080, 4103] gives 12.8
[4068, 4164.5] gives 13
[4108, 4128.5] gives 13.1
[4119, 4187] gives 13.6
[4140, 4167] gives 13.4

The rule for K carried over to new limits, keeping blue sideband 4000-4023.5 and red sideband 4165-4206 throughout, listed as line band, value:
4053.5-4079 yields 0.041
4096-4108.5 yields 0.298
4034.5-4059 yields -0.055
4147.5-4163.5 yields 0.052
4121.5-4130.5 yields 0.032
